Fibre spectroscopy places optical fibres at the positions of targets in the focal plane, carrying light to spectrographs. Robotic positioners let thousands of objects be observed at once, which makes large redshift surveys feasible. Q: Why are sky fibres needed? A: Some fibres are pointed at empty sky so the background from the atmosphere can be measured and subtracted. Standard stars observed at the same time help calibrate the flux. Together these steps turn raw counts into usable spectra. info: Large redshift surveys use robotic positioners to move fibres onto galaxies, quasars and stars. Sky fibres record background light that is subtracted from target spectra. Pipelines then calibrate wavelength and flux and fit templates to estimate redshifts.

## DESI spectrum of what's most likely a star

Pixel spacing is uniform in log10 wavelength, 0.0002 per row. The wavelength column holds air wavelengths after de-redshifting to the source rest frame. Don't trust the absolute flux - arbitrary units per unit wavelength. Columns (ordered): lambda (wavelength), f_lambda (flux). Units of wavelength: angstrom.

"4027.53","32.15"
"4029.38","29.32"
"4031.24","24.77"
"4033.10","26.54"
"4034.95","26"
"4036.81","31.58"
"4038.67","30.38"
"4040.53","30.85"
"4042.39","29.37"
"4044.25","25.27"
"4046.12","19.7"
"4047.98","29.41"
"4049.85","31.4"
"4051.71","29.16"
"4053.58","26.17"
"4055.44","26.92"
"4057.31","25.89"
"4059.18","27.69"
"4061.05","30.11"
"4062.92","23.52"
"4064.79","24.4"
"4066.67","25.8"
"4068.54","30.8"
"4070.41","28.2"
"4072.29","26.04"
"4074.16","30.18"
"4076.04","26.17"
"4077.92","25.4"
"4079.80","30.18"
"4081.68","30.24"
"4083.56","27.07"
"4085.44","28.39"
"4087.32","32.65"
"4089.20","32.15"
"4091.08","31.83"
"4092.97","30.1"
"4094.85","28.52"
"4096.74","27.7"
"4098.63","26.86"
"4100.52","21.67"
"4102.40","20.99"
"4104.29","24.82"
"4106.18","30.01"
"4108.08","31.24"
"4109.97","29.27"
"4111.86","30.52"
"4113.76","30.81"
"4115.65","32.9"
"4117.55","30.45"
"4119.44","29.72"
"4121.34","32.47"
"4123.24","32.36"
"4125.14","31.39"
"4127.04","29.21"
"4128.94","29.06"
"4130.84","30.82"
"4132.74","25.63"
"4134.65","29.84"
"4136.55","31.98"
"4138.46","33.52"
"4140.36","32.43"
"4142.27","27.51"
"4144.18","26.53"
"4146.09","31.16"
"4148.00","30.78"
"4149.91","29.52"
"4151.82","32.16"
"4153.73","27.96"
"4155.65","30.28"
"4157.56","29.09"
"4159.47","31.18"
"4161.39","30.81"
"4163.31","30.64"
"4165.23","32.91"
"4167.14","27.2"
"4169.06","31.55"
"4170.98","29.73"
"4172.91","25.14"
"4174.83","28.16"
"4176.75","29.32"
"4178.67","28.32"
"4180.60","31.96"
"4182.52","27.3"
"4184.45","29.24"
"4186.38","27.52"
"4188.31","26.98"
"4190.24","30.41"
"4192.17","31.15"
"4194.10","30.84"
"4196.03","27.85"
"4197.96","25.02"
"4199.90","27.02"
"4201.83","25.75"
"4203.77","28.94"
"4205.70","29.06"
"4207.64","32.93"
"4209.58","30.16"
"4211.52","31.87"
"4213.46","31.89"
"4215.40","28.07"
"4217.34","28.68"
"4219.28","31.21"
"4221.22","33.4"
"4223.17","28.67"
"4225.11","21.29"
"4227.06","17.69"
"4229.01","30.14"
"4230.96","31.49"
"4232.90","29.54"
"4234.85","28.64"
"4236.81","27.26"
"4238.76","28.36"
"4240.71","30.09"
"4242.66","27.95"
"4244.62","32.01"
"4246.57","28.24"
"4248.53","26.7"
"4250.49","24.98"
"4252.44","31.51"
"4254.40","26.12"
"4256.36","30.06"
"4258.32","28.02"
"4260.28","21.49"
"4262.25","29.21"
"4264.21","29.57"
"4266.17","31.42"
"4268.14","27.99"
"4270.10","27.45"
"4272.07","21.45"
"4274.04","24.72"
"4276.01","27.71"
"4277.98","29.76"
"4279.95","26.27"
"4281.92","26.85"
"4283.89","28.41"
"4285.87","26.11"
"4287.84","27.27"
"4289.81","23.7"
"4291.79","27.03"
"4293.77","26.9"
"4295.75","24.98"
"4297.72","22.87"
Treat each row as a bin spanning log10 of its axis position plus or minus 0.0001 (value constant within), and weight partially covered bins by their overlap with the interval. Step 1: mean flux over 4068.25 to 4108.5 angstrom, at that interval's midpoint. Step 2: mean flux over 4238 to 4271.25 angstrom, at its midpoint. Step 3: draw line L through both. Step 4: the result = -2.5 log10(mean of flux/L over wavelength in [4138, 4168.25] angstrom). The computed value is -0.07 mag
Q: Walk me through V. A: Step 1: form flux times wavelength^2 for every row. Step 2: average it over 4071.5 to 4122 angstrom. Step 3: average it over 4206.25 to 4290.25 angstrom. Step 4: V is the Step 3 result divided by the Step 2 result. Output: 1.05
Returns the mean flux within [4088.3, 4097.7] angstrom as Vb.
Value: 30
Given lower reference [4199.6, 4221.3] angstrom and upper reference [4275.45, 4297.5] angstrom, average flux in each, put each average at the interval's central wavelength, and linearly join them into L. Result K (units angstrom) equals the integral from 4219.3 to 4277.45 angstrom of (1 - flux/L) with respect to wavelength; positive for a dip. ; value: 1.0 angstrom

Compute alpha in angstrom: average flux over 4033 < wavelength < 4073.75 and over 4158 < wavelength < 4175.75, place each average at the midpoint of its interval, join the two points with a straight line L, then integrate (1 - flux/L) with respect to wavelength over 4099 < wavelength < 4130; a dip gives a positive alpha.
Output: -0.5 angstrom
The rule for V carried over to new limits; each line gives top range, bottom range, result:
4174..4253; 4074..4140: 1.03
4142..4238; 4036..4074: 1.12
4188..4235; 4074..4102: 1.07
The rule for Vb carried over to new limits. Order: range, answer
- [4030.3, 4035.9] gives 25.8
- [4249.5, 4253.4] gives 28.3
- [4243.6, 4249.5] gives 29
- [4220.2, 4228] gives 25.3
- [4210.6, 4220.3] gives 30.4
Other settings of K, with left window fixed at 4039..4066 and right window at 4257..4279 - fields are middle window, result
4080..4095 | -1.67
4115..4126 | -1.75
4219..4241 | -0.64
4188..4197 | -0.80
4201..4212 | -1.03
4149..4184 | -3.12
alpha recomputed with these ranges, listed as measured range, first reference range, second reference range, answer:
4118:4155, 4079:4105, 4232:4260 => -2.68 angstrom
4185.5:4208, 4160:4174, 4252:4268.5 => 0.58 angstrom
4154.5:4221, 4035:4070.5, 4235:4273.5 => -3.84 angstrom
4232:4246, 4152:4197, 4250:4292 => -0.59 angstrom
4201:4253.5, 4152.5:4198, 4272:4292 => -1.57 angstrom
